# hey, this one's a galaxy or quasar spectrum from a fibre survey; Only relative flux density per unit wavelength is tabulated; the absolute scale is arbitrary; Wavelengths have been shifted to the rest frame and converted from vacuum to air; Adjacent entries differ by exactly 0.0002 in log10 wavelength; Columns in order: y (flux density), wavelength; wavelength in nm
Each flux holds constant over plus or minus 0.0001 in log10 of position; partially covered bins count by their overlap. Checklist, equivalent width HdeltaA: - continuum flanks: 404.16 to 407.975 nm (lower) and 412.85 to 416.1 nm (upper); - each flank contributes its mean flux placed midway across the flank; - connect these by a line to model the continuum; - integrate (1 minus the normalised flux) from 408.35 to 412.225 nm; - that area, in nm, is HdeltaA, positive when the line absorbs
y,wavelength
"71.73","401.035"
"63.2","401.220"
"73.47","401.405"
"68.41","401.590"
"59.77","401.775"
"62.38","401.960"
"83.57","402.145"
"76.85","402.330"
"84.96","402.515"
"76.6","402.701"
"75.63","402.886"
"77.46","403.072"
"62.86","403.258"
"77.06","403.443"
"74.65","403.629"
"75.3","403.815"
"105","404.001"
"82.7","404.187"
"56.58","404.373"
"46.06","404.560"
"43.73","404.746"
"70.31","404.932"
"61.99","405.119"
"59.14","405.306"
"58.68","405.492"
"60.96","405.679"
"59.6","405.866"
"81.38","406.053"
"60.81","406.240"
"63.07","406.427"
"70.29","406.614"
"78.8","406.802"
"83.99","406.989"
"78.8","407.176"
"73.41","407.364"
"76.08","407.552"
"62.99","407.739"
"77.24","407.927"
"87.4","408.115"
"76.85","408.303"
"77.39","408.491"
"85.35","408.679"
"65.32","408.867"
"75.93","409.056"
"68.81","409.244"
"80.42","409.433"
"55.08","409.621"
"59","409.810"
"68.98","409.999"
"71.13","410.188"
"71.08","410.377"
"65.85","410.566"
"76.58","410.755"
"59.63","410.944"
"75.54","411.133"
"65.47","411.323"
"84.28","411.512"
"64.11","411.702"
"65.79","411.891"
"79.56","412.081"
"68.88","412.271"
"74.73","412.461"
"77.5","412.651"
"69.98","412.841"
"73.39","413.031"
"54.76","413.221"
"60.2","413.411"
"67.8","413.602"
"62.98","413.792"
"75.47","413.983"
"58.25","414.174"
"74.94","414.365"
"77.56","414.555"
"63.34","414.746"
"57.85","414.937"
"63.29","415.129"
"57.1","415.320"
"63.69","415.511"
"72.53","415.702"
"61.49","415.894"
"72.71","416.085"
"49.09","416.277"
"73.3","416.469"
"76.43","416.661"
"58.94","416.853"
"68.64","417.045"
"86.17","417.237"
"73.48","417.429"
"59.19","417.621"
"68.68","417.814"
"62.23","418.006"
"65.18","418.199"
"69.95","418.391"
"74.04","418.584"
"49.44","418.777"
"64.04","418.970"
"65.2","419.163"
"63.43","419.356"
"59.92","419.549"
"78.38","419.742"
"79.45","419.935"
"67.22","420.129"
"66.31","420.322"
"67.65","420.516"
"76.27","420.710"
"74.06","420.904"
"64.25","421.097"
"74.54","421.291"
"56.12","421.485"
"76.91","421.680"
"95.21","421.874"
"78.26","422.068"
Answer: -0.27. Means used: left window 66.6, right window 65.7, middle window 70.8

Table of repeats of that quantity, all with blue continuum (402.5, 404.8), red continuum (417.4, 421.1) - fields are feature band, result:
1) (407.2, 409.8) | -0.11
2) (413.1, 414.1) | 0.07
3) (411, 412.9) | -0.07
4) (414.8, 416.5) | 0.13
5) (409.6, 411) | 0.07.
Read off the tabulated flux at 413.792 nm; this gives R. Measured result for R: 62.98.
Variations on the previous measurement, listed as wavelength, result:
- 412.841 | 69.98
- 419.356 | 63.43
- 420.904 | 74.06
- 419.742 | 78.38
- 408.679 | 85.35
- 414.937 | 57.85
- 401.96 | 62.38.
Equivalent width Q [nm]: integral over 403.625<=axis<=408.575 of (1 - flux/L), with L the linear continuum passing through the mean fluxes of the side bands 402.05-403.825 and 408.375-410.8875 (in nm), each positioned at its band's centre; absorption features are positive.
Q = 0.22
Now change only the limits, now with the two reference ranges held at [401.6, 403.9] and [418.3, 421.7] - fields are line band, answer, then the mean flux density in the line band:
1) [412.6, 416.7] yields 0.20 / 66.3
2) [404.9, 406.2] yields 0.15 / 64.1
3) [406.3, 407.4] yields -0.03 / 74.4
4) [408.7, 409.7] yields 0.01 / 70.5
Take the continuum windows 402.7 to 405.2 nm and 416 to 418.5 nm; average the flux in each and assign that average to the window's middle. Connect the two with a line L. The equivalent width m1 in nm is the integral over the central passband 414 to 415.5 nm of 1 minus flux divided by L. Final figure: 0.07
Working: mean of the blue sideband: 70.2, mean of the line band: 65.1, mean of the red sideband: 68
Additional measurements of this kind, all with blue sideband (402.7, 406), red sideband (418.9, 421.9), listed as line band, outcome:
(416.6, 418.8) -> 0.05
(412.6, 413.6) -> 0.03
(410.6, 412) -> -0.03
